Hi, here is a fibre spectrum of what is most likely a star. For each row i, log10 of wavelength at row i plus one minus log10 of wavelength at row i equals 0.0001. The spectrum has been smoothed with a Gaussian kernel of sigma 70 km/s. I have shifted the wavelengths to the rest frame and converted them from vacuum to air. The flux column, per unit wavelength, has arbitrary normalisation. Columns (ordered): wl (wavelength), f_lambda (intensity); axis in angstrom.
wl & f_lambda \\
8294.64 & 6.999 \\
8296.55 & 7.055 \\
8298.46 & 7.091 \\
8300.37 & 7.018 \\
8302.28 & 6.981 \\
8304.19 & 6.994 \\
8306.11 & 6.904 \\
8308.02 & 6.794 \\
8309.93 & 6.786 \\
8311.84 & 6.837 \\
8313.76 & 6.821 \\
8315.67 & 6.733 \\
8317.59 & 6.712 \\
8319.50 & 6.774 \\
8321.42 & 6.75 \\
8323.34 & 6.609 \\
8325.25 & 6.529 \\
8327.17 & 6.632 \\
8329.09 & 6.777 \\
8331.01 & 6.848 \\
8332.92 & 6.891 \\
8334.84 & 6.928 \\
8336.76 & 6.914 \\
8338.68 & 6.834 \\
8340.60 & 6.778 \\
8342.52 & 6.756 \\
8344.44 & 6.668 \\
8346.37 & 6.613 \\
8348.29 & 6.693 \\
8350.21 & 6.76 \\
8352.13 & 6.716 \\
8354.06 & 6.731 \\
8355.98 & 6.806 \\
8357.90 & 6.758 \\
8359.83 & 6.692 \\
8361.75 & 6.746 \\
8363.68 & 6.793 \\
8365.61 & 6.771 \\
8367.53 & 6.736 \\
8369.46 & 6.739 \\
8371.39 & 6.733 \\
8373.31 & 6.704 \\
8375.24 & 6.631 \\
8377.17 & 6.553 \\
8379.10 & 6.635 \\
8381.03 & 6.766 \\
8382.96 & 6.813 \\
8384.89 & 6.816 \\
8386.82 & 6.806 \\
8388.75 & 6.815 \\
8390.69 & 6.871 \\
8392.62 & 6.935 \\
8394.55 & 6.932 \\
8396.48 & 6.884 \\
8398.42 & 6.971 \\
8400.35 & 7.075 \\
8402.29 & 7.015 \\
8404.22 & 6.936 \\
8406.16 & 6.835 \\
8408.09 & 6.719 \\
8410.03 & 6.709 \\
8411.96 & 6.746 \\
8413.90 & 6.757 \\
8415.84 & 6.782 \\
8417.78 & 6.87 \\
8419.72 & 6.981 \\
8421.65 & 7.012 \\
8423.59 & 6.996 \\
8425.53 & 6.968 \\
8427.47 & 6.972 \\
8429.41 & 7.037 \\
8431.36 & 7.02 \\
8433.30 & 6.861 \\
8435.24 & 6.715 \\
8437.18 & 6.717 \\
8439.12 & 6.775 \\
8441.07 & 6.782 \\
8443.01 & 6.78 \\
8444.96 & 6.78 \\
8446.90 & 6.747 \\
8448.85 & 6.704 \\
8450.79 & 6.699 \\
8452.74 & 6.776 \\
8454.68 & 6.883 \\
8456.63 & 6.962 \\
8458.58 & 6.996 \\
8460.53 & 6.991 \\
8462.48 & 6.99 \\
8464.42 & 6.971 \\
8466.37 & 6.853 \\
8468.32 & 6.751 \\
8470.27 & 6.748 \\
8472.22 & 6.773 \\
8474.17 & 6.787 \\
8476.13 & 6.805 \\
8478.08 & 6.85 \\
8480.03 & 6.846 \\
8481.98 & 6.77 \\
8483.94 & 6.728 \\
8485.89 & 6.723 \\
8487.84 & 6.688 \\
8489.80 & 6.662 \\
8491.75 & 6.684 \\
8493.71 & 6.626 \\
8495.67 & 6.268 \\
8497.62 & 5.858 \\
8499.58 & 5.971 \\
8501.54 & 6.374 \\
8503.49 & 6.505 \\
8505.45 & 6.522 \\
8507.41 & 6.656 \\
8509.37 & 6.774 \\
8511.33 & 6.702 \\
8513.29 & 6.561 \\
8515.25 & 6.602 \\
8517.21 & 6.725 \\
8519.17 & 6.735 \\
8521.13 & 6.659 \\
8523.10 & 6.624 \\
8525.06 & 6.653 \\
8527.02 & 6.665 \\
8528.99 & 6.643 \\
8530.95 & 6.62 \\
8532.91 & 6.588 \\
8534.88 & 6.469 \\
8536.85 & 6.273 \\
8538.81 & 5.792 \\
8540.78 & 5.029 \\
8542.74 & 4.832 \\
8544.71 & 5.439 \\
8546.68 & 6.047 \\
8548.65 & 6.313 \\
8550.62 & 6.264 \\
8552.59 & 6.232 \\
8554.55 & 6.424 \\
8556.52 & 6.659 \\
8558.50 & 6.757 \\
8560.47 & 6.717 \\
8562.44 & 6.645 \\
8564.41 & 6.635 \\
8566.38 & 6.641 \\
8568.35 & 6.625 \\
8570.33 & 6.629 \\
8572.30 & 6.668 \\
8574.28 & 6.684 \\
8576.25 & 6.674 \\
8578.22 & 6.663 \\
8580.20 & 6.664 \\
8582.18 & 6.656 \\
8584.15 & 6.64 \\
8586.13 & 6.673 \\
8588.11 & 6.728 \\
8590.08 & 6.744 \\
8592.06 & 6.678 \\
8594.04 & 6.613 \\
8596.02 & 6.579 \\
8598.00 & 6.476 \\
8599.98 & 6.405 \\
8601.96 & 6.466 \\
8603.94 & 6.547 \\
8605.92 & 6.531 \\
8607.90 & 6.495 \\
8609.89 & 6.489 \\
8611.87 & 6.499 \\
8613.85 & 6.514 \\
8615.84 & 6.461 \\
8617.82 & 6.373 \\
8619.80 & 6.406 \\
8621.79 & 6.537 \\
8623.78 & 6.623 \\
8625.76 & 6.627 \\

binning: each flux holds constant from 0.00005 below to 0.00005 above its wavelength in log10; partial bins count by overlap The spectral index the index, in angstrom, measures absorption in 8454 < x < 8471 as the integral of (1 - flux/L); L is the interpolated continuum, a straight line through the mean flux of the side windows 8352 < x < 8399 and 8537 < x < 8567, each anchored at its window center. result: -1.15 angstrom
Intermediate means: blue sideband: 6.77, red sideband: 6.16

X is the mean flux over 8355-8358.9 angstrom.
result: 6.79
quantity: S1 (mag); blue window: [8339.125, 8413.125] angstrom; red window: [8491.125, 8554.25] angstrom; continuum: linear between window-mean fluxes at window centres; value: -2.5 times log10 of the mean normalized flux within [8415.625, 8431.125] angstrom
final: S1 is -0.05 mag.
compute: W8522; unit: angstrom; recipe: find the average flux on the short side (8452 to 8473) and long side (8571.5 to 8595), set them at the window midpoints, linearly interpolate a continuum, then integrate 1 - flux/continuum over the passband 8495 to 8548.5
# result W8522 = 3.66 angstrom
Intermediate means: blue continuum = 6.89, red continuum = 6.67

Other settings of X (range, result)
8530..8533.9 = 6.6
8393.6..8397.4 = 6.91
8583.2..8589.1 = 6.68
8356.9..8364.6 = 6.75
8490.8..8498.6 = 6.35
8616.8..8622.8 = 6.44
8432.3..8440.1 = 6.77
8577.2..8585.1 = 6.66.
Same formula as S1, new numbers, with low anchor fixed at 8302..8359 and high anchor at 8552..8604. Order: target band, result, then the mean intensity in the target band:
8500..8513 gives 0.02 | 6.56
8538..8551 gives 0.18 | 5.64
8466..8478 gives -0.02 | 6.78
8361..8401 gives -0.01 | 6.79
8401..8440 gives -0.03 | 6.87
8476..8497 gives 0.00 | 6.68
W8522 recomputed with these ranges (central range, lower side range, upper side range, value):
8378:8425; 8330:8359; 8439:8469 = -0.3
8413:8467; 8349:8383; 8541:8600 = -2.0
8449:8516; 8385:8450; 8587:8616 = 0.7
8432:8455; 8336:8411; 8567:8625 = -0.2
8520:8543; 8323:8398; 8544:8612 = 1.1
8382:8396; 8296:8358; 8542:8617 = -0.3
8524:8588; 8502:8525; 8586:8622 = 1.7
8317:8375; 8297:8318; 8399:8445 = 1.2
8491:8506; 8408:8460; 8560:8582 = 0.9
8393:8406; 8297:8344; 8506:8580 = -0.5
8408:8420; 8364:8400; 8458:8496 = 0.0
